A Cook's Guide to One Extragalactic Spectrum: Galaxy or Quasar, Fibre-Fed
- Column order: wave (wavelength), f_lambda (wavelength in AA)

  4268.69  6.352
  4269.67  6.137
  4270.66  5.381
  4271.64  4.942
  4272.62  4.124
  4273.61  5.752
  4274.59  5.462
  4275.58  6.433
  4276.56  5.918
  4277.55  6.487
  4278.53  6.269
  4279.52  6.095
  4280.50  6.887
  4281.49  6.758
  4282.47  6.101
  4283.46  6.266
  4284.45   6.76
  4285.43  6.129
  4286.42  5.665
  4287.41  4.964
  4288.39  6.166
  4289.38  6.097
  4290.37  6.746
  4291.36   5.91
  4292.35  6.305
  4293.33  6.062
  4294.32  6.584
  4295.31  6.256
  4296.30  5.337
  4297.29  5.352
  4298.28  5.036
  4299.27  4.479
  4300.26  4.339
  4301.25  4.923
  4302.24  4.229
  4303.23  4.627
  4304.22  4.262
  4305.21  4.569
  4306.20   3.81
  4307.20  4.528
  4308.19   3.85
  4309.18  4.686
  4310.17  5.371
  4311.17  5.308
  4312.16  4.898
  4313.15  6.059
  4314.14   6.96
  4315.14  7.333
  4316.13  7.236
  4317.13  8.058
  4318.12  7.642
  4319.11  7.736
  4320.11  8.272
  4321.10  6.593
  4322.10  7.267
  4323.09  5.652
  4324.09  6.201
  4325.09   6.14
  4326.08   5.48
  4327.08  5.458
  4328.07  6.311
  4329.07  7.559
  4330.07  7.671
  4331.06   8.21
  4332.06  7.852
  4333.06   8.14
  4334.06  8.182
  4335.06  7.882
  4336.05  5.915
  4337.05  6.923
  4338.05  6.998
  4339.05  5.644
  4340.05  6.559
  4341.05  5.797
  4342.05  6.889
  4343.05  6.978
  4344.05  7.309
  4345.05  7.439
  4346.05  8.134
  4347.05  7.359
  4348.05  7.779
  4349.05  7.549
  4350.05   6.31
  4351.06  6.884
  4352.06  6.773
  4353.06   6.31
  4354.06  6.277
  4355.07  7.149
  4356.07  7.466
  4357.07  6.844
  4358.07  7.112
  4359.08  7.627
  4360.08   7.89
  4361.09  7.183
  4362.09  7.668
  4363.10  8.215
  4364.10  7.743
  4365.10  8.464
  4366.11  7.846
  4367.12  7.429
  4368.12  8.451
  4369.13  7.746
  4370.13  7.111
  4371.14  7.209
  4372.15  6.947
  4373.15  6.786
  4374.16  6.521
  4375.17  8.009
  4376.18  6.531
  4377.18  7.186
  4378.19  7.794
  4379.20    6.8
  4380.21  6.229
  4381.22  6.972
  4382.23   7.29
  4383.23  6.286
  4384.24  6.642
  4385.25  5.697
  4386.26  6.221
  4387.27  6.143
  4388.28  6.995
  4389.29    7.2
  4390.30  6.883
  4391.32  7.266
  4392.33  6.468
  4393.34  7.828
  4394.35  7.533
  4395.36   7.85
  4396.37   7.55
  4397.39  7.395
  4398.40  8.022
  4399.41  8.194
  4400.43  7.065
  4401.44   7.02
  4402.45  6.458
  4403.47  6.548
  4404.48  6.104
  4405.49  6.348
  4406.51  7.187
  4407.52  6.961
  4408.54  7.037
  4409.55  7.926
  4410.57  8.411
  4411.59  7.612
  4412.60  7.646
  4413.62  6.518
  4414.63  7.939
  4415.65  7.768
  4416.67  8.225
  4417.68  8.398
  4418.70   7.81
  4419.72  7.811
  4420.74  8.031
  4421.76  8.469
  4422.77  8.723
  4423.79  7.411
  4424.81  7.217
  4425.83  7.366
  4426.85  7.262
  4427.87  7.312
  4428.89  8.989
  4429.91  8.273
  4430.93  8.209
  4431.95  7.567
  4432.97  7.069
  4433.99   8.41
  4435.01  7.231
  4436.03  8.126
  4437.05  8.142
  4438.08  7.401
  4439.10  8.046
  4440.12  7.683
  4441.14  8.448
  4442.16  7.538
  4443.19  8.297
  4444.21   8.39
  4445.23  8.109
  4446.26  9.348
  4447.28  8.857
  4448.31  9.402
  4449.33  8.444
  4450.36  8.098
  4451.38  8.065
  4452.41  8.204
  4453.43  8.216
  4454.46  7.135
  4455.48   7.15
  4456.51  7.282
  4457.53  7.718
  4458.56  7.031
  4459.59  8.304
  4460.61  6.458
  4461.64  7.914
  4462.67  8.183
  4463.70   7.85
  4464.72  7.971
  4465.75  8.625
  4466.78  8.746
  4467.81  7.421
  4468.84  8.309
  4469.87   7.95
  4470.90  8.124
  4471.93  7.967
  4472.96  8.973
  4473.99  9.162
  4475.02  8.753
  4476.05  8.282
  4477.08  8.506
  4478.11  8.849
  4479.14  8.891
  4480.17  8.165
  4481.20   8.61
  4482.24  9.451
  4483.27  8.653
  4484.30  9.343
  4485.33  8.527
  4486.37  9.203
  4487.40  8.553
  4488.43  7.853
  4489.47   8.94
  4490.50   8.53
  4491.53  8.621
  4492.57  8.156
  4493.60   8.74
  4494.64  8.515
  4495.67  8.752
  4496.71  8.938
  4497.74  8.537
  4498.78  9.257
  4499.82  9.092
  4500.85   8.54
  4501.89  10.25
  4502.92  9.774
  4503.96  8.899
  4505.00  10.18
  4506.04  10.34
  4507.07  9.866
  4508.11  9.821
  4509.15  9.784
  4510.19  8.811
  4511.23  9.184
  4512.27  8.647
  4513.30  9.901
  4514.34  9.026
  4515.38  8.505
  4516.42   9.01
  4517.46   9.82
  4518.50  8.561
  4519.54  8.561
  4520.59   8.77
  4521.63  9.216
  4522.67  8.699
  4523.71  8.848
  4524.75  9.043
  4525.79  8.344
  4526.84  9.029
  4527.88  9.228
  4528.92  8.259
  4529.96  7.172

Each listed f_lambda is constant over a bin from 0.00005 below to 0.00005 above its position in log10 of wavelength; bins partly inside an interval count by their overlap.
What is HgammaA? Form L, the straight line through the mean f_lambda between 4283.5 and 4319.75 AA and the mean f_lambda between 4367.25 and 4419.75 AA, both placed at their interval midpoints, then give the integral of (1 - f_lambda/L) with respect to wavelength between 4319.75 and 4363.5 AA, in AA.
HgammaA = -4.7 AA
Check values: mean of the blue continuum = 5.69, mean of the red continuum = 7.2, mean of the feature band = 7.04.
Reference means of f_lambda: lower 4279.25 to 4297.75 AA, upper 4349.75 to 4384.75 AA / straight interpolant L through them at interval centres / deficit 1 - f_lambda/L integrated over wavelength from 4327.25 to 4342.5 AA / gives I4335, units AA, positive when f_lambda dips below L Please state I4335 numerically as -0.7 AA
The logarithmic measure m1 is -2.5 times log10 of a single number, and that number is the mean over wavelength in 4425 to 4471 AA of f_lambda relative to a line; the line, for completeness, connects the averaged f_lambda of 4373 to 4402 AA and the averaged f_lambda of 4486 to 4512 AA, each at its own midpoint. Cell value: 0.02 mag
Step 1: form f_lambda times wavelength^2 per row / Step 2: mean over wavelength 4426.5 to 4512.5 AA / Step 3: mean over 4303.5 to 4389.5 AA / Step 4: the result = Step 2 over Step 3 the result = 1.31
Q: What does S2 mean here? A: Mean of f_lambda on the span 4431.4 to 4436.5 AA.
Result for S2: 7.69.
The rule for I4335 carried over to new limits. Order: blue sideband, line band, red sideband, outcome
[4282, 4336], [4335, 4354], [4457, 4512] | -0.7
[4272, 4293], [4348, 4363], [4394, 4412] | -0.7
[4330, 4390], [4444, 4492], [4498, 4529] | 1.4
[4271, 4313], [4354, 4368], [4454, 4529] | -2.0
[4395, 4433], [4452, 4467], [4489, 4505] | 1.0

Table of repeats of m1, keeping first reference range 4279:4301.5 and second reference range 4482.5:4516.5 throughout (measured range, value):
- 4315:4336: -0.12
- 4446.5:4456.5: 0.02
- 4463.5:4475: 0.04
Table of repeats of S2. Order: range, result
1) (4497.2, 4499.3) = 8.89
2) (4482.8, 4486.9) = 8.94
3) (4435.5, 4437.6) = 8.09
